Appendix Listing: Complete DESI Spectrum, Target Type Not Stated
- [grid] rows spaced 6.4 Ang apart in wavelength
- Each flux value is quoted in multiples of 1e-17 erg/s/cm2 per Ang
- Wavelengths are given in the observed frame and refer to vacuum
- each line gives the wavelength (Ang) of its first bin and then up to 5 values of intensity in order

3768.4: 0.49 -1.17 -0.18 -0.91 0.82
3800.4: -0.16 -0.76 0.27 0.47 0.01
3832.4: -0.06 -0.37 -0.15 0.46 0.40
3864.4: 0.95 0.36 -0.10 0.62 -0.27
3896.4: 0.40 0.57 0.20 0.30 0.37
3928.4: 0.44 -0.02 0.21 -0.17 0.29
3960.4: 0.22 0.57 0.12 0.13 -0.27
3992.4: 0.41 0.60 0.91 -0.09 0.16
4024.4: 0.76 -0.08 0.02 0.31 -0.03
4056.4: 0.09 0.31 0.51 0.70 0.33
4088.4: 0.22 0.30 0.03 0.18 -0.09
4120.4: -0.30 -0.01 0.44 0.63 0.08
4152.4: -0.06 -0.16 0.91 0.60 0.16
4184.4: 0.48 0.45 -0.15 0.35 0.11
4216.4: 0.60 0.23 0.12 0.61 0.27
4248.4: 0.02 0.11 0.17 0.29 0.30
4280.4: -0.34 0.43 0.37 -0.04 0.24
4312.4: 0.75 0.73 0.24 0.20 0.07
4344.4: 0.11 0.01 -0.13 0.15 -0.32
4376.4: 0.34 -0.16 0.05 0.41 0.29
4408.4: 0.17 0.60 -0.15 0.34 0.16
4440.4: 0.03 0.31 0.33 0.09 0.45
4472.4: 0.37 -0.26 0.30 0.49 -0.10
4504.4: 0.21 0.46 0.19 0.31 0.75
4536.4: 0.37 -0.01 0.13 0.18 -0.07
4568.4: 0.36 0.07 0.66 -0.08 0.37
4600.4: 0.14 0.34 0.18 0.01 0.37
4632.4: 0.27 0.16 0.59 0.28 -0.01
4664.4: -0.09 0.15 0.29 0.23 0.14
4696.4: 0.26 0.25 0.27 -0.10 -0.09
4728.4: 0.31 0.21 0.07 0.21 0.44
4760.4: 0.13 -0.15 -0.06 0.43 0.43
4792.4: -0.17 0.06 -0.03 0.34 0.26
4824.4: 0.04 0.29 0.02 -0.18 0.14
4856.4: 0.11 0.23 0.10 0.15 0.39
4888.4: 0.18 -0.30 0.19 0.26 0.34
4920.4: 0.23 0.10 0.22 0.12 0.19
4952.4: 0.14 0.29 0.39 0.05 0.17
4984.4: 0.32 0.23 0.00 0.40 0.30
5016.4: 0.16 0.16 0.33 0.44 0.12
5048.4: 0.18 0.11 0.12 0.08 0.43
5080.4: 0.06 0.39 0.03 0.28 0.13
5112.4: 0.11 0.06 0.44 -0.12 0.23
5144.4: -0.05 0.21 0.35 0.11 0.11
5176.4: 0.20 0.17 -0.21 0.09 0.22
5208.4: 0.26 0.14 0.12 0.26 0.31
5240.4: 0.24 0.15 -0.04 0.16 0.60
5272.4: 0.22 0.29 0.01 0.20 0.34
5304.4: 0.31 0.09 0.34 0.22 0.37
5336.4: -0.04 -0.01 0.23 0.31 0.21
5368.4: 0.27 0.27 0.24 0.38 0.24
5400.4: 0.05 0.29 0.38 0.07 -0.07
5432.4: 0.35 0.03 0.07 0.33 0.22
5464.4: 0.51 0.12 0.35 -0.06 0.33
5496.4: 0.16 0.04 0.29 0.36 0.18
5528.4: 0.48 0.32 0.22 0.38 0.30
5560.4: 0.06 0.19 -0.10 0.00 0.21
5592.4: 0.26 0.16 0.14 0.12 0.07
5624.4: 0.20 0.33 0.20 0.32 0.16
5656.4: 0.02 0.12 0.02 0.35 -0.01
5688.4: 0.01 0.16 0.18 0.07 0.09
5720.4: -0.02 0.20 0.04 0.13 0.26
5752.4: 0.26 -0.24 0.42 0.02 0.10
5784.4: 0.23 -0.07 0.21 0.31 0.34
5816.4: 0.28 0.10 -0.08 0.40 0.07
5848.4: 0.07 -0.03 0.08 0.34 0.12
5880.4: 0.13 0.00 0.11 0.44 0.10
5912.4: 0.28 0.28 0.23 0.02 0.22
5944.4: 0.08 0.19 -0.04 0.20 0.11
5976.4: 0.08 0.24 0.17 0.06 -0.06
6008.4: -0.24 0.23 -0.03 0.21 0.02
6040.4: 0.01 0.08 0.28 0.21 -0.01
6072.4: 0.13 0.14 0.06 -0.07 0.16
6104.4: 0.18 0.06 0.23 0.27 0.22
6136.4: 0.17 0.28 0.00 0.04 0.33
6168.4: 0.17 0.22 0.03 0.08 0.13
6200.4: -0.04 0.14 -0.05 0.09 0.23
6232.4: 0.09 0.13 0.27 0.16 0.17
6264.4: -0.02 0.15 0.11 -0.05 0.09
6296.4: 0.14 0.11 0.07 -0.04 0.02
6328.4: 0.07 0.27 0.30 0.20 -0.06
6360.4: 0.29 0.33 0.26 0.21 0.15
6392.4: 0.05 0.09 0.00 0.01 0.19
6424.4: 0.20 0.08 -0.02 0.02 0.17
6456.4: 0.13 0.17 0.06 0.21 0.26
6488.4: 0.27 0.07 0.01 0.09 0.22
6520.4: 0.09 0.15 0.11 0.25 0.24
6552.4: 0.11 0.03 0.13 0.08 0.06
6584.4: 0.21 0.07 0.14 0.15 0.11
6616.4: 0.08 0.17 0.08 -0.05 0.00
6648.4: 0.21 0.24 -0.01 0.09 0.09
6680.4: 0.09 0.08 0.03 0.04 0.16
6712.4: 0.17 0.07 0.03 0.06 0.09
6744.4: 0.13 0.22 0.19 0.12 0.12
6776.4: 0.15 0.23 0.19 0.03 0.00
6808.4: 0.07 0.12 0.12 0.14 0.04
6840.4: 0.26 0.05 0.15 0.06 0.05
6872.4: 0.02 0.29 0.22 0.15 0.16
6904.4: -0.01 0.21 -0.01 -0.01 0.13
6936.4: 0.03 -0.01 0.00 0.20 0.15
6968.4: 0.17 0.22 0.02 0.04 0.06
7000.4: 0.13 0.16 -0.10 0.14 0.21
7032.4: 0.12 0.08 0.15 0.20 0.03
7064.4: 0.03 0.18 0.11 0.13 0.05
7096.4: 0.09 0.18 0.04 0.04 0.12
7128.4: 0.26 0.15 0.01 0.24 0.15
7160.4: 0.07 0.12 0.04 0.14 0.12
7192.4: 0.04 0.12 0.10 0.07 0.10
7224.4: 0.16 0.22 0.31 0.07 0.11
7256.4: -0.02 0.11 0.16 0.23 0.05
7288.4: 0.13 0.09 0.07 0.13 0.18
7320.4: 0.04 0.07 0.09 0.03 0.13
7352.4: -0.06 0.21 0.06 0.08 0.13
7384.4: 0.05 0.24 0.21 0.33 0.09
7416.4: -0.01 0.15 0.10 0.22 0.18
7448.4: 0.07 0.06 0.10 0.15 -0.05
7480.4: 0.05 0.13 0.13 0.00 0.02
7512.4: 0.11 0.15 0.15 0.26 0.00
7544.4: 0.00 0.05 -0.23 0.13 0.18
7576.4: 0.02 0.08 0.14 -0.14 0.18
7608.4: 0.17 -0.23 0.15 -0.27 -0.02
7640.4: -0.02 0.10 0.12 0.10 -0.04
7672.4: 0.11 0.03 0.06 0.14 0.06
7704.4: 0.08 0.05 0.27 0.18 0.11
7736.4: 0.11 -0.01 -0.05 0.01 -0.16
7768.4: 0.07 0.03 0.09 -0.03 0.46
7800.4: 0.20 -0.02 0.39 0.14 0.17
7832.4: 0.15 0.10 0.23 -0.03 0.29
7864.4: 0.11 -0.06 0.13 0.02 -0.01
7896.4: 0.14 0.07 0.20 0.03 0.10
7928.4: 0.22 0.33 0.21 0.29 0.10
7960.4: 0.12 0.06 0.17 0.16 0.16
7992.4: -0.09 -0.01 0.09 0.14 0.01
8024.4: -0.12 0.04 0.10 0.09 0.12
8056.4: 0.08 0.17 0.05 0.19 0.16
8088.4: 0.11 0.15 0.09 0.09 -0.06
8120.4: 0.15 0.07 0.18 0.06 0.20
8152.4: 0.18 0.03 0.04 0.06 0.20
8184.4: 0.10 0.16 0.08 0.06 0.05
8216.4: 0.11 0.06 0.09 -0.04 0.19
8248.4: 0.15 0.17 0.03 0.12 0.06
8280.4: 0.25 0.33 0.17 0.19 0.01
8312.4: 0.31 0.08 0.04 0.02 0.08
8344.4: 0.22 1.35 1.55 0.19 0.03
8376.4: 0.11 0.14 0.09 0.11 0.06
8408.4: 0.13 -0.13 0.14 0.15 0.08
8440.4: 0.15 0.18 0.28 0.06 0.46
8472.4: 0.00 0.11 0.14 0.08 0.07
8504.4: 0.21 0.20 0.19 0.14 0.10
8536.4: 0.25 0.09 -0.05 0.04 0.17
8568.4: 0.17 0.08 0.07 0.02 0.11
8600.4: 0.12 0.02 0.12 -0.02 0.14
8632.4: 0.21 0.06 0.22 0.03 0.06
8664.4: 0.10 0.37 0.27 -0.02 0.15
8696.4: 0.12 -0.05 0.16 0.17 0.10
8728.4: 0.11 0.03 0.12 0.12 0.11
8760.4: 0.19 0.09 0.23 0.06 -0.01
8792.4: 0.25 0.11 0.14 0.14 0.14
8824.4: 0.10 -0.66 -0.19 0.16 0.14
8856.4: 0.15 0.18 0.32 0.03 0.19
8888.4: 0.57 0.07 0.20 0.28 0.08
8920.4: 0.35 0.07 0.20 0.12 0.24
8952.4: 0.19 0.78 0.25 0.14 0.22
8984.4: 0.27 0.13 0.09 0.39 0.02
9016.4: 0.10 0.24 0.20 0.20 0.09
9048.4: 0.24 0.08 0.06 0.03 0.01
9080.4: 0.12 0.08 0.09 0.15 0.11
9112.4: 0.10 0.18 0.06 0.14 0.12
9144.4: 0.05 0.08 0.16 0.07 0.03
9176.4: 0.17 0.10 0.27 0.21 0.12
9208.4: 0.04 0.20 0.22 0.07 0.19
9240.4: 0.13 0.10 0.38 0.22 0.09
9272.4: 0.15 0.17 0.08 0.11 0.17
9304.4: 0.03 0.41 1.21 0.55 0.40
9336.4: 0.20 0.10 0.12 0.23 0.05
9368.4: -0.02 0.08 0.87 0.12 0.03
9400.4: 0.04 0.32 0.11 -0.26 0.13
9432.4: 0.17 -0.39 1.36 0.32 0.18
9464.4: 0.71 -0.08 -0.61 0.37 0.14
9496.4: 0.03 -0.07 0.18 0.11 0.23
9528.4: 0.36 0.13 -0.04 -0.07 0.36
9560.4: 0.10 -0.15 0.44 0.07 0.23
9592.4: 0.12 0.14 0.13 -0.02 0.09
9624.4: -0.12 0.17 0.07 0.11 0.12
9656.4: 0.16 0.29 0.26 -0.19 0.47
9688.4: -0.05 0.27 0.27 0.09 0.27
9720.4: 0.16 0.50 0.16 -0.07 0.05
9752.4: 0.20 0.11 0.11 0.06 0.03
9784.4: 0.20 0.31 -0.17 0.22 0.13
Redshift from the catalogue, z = 1.240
